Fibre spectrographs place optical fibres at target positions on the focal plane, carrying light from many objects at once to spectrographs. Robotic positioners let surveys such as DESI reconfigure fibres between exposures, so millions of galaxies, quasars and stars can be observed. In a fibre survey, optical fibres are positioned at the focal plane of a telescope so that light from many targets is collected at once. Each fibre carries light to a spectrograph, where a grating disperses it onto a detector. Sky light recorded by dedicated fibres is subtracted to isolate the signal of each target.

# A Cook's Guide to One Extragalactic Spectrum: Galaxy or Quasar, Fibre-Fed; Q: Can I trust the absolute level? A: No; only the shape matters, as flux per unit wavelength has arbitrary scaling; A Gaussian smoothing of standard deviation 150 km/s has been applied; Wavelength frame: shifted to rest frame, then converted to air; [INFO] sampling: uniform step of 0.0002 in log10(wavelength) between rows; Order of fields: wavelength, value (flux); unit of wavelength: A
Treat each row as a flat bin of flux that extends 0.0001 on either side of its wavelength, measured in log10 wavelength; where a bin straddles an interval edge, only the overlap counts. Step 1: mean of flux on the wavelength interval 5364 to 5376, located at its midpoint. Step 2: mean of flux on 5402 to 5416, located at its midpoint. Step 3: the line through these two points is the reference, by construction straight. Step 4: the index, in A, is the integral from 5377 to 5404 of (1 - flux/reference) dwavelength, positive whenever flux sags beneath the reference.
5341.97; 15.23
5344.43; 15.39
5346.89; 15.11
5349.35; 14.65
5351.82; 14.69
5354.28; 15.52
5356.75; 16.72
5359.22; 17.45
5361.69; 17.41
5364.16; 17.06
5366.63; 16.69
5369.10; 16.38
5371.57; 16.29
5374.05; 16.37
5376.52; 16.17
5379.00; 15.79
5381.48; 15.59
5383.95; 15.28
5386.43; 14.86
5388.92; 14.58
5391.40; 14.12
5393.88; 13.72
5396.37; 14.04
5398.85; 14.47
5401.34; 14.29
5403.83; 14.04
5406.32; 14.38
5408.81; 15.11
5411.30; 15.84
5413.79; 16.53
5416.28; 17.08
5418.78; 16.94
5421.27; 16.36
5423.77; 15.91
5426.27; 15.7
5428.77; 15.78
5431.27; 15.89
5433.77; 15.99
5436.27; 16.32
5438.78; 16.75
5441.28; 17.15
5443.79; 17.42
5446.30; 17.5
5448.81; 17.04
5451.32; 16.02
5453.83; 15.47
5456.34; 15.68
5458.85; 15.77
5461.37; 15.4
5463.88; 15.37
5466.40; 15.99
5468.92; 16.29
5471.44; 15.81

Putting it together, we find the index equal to 2.0 A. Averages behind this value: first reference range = 16.5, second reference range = 15.3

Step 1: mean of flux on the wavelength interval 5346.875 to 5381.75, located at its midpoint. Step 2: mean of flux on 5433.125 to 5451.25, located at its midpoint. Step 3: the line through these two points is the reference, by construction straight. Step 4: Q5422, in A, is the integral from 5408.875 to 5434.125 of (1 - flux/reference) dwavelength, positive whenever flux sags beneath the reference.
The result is 0.8 A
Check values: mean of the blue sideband 16.2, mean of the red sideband 16.9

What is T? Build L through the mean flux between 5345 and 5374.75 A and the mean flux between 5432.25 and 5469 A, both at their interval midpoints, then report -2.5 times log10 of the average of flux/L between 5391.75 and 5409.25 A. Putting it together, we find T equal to 0.14 mag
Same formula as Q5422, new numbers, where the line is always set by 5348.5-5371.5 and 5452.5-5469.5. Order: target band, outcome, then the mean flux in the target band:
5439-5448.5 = -0.9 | 17.3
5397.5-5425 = 0.8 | 15.5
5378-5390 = 0.7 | 15.2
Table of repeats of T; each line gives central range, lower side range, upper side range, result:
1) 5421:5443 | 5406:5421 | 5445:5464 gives -0.01 mag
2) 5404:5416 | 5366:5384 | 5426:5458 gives 0.05 mag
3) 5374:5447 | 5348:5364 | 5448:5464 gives 0.02 mag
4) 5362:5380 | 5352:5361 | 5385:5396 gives -0.06 mag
